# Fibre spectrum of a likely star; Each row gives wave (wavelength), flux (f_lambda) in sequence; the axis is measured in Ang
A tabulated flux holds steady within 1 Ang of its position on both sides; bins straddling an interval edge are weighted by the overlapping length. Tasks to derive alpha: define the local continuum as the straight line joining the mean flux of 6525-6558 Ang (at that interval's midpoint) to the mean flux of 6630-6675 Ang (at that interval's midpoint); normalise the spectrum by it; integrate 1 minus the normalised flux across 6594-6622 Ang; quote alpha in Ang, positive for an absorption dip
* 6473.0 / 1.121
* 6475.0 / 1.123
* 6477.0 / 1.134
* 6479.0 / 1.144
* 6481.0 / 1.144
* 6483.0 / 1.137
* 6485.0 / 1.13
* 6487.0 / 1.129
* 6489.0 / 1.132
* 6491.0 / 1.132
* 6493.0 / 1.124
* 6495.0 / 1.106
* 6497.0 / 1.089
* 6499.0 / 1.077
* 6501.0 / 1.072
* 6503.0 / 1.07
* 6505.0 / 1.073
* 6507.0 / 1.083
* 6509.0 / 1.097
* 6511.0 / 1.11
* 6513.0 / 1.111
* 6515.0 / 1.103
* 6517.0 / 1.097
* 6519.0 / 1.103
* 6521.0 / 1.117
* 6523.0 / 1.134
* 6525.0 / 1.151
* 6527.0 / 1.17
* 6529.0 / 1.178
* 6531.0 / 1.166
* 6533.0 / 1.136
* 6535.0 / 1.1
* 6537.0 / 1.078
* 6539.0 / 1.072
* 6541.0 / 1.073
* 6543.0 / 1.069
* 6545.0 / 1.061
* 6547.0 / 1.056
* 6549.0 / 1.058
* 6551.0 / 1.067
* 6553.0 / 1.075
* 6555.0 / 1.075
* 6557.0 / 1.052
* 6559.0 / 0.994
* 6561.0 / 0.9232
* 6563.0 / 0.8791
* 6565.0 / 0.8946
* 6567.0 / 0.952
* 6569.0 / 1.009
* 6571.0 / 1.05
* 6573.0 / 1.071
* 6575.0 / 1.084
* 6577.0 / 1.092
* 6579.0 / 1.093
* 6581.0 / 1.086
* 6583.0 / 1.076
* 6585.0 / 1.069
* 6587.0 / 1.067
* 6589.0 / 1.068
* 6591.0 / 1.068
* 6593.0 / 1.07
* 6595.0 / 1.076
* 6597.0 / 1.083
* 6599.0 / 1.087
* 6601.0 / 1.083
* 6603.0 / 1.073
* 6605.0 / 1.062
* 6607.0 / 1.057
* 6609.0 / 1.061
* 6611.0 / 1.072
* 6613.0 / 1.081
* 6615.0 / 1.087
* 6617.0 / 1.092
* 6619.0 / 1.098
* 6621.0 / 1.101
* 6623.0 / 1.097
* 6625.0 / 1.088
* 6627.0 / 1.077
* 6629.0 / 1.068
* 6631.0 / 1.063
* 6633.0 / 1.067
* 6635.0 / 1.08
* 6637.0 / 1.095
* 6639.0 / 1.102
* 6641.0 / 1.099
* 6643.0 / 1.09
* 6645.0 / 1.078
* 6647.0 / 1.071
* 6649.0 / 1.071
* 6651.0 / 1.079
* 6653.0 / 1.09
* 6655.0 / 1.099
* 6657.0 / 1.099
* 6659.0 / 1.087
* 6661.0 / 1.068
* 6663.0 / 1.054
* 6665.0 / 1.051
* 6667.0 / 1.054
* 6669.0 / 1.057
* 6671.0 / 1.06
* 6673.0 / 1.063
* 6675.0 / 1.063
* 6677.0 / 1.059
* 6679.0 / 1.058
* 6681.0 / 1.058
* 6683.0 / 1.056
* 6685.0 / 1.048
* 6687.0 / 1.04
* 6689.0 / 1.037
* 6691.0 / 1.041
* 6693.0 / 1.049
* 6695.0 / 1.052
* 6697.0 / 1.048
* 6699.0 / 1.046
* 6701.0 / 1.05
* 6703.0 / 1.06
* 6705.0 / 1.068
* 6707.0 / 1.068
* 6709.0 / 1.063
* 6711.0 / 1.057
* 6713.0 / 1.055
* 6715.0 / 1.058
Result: 0.1 Ang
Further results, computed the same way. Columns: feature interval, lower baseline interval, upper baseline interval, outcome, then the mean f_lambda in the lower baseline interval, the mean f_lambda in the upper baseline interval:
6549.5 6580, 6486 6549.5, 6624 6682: 2.0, 1.1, 1.07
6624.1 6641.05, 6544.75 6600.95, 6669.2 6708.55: -0.5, 1.04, 1.05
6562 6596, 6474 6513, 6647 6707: 1.4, 1.11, 1.06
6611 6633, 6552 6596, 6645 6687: -0.6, 1.04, 1.07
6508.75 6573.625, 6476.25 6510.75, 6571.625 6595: 1.4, 1.11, 1.08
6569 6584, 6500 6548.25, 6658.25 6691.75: 0.2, 1.1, 1.06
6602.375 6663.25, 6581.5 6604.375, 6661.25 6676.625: -0.9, 1.07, 1.06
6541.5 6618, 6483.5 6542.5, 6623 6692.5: 2.8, 1.11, 1.07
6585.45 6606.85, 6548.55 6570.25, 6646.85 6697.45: -1.1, 0.997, 1.06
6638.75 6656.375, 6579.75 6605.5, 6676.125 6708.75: -0.4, 1.07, 1.05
